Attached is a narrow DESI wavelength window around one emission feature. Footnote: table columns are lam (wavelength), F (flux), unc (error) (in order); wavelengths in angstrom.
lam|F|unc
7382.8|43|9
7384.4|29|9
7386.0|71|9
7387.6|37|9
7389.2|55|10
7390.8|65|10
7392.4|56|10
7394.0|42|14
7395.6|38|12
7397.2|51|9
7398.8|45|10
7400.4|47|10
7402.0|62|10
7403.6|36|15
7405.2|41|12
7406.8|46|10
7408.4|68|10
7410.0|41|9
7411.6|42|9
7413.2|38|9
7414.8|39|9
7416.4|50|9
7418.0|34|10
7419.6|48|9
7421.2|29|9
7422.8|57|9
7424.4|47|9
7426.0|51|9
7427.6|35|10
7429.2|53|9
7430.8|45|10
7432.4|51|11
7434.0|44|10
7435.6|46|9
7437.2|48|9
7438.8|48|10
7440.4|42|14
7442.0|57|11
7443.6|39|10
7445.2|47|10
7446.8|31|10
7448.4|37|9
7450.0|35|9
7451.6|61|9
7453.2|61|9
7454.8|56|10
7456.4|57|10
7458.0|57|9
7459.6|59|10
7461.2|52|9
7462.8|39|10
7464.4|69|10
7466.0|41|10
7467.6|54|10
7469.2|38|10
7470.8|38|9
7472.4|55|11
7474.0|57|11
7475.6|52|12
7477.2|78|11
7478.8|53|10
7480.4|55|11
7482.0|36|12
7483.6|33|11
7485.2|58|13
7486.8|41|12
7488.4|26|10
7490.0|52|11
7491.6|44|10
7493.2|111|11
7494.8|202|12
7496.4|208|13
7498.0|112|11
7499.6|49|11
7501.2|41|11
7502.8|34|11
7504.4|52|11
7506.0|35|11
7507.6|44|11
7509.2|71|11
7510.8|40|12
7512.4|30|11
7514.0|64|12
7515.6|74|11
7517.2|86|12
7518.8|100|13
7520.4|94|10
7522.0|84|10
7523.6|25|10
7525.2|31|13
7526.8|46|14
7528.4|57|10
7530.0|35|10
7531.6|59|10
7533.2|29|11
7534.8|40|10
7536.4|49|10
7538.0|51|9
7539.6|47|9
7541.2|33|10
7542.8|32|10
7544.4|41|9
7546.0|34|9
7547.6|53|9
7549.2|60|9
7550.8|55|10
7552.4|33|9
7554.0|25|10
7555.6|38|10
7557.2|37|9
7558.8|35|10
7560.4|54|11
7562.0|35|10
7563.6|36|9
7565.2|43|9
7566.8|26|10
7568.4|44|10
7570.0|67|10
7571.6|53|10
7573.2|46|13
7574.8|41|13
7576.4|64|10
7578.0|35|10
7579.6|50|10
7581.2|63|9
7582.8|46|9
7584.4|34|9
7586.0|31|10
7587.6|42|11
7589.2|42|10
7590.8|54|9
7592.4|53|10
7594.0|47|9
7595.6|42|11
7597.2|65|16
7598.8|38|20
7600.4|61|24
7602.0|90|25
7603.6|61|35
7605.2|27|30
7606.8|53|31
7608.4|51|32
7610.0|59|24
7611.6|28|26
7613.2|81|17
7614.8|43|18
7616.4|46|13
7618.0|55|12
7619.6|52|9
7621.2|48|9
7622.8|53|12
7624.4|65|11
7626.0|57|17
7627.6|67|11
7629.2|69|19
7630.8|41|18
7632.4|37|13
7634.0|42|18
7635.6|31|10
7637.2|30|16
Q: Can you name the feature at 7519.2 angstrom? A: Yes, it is [N II] 6583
